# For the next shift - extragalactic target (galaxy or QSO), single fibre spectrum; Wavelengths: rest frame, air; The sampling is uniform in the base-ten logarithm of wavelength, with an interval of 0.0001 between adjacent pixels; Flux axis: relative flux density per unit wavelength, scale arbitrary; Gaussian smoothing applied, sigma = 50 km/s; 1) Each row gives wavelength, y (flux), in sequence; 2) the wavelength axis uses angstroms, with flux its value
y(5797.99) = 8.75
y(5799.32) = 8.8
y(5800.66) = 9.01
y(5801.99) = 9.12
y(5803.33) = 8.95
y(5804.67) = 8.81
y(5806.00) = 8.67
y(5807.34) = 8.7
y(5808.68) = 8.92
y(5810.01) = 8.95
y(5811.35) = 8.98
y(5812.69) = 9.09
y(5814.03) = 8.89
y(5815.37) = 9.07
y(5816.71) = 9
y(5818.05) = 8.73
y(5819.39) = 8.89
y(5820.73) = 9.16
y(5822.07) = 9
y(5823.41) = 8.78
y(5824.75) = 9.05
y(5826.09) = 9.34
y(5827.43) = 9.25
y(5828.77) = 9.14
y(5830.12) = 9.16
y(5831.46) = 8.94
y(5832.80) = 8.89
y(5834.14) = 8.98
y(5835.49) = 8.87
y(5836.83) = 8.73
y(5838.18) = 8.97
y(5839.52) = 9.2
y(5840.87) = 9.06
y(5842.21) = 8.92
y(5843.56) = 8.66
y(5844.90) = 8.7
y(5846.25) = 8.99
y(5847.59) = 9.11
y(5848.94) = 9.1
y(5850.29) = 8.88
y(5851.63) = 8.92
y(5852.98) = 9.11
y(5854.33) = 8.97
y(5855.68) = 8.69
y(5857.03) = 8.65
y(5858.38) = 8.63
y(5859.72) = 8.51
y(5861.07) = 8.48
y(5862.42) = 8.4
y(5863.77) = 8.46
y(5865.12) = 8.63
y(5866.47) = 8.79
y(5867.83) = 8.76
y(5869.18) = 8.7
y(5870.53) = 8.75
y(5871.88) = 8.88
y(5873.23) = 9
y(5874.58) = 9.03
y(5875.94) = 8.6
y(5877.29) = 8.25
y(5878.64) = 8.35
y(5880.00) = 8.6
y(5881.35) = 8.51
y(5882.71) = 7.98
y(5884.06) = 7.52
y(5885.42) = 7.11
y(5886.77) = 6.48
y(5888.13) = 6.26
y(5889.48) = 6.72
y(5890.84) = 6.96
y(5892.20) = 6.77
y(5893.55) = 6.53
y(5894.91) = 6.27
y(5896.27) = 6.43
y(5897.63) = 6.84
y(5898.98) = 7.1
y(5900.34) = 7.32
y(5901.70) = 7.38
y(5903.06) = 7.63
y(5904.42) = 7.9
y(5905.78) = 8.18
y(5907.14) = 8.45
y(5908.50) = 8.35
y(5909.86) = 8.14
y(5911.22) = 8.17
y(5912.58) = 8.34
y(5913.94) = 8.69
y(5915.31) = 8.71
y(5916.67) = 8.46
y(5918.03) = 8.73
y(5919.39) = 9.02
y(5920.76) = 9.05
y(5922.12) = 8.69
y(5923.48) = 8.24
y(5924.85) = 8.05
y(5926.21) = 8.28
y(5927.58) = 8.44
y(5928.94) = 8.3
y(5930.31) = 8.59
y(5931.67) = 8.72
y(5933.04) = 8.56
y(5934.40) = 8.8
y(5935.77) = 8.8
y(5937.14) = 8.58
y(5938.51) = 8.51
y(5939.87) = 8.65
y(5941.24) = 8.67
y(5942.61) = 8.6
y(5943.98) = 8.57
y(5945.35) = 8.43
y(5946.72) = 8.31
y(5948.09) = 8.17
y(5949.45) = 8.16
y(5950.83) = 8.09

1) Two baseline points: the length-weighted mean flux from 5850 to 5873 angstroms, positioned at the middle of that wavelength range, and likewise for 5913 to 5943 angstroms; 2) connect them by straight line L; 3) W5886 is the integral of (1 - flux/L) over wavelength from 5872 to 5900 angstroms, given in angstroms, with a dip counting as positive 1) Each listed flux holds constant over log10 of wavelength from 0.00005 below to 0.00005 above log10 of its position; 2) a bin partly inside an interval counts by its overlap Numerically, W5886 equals 3.8 angstroms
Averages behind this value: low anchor 8.72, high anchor 8.59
